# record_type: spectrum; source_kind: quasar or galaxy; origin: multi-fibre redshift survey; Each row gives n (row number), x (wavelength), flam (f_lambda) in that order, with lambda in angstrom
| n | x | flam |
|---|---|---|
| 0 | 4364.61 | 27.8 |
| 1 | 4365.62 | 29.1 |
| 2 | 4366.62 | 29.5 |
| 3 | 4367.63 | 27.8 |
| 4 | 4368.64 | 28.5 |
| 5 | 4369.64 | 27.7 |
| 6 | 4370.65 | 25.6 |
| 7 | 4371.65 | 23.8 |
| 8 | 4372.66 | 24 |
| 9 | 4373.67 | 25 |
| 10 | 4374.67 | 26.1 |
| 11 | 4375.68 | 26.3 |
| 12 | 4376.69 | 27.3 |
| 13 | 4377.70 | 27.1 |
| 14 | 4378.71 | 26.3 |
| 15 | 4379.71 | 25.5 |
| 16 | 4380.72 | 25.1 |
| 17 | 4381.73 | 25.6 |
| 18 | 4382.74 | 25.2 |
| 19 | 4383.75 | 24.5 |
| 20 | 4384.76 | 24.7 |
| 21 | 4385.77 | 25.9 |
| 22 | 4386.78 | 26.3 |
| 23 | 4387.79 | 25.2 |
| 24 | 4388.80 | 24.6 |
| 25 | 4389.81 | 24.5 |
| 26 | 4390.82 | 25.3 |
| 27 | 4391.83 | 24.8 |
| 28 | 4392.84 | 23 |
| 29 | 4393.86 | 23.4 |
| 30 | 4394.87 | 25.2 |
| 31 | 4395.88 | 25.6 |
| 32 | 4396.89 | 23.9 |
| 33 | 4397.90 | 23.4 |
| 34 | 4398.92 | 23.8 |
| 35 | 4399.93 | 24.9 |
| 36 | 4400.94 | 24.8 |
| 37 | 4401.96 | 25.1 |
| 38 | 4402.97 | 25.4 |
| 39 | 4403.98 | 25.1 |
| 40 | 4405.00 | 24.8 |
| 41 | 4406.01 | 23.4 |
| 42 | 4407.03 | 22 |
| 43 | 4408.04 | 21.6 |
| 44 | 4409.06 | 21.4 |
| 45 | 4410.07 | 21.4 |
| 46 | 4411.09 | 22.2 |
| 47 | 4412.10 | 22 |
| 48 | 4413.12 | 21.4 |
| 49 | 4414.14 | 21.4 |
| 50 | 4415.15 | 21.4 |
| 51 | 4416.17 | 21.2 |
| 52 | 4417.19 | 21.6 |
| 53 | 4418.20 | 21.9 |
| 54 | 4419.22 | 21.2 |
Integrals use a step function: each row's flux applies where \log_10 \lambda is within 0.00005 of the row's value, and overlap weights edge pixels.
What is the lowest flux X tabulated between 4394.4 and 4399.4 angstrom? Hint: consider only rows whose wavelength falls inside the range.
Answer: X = 23.4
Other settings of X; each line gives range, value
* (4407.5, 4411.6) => 21.4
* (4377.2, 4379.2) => 26.3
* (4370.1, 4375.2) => 23.8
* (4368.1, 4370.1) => 27.7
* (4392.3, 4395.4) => 23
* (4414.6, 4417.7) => 21.2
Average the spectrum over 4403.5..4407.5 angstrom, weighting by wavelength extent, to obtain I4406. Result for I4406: 23.8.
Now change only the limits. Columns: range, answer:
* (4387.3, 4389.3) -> 24.9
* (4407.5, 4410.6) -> 21.5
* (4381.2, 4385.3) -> 25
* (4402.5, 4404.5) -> 25.2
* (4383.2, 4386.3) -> 25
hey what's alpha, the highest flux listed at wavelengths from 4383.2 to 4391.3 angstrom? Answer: 26.3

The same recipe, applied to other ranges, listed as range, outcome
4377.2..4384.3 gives 27.1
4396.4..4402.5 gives 25.1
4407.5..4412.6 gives 22.2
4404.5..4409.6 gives 24.8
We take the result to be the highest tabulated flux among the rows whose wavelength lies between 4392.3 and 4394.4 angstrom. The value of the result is 23.4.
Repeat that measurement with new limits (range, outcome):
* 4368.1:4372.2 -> 28.5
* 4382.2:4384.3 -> 25.2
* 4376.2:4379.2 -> 27.3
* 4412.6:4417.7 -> 21.6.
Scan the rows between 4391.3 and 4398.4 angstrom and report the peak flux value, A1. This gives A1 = 25.6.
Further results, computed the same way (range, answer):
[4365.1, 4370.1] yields 29.5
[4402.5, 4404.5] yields 25.4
